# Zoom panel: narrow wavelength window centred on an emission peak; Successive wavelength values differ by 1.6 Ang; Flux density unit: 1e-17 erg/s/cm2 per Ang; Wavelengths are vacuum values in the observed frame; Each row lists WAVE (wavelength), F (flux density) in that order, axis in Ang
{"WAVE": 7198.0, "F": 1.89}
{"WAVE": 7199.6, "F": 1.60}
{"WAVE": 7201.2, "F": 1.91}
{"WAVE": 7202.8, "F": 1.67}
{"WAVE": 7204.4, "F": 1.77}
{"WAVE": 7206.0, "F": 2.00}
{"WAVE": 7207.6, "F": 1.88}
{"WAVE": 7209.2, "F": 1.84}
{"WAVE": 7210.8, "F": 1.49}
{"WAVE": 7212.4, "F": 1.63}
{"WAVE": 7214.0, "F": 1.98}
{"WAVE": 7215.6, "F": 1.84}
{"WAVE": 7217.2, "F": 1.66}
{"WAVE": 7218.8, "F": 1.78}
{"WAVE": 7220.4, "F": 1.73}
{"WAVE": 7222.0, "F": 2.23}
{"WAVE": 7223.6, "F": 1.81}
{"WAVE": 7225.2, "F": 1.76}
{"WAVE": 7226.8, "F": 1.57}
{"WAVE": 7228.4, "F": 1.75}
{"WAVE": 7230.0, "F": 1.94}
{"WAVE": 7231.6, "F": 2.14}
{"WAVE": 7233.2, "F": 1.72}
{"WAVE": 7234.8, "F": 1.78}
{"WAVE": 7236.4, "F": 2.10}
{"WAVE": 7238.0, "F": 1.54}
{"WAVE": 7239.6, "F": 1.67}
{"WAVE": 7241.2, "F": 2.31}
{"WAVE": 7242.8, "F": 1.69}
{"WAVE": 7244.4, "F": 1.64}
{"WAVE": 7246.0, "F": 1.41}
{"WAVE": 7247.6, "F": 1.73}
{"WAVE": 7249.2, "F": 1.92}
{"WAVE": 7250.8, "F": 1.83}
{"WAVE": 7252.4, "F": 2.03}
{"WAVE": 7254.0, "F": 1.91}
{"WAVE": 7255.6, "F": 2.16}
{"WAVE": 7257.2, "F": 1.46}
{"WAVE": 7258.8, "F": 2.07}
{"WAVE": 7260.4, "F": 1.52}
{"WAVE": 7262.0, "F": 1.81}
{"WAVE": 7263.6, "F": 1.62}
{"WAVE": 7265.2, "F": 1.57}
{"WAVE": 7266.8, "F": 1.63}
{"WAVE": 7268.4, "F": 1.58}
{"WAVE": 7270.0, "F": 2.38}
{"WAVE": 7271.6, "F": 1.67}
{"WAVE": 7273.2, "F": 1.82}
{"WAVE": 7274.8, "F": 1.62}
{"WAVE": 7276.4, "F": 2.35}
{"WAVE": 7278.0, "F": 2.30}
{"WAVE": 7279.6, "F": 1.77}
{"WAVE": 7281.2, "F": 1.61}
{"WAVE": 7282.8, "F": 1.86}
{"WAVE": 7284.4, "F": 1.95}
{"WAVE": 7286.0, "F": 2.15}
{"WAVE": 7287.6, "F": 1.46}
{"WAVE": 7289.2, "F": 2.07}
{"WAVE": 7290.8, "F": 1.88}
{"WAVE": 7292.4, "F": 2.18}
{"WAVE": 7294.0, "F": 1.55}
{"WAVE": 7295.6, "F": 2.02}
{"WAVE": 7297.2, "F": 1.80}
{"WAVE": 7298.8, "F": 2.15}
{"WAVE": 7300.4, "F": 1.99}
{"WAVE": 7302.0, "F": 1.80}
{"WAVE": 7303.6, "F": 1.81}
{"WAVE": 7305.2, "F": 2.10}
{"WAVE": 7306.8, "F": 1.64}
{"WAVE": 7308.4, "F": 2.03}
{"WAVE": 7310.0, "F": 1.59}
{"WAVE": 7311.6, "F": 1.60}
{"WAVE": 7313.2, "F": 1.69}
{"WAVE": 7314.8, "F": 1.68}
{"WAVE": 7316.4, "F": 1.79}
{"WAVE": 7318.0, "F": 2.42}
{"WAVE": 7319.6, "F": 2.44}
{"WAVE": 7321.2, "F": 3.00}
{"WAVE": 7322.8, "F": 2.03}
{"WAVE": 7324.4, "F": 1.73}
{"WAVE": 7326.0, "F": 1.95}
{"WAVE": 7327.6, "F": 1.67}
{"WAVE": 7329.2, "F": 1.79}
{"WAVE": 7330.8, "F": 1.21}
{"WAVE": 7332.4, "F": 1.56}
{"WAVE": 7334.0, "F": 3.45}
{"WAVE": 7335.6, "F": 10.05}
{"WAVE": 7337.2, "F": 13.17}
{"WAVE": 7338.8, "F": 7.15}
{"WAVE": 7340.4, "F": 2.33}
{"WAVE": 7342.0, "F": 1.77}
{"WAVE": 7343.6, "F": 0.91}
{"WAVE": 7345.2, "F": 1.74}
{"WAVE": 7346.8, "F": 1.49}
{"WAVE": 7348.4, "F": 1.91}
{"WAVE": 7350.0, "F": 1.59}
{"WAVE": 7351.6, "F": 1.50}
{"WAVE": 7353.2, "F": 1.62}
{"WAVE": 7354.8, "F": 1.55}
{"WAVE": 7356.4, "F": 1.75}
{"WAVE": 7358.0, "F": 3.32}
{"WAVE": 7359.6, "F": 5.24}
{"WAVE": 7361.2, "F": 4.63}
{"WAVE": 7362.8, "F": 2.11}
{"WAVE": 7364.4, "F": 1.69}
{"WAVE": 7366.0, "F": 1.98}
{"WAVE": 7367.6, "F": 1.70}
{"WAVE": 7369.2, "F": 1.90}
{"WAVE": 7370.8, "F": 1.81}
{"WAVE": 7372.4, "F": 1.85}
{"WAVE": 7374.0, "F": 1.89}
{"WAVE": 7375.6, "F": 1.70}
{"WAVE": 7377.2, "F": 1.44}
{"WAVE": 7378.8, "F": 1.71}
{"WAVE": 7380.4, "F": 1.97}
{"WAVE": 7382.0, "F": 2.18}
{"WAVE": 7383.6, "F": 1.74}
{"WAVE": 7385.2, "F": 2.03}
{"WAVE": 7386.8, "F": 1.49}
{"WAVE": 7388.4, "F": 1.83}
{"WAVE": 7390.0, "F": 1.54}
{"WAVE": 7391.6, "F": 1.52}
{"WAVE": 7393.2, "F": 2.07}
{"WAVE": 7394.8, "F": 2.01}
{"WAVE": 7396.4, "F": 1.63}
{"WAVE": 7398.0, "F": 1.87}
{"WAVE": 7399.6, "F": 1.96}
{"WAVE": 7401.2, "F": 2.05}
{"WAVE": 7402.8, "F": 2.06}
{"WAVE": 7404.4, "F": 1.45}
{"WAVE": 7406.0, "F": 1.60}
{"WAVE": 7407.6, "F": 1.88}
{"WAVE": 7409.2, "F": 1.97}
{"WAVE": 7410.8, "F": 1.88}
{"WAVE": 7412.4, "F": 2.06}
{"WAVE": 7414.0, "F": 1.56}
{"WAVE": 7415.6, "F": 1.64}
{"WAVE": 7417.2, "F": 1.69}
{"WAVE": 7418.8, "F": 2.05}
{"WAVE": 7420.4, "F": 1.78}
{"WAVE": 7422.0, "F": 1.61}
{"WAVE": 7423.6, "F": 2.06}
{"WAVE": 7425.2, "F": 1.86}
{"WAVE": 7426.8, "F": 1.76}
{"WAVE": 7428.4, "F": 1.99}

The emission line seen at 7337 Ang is H-alpha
